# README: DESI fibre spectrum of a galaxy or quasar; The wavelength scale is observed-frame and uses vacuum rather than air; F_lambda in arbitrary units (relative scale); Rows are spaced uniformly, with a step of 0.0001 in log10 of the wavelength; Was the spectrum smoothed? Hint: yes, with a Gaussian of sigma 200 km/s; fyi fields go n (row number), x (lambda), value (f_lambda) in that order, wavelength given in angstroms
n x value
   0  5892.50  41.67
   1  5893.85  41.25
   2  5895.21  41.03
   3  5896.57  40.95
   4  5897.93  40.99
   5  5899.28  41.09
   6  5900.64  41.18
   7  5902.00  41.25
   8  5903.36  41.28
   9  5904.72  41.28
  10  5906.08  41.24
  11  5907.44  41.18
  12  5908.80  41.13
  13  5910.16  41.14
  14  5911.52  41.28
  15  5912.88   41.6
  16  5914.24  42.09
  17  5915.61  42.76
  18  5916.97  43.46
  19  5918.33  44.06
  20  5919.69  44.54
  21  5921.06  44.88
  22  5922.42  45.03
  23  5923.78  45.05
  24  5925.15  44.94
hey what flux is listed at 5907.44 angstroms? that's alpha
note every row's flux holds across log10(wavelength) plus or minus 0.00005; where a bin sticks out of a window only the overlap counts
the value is 41.18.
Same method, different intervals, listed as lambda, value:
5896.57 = 40.95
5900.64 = 41.18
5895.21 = 41.03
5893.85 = 41.25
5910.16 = 41.14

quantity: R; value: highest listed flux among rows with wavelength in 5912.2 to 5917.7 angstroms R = 43.46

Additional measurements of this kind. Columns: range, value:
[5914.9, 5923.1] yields 45.03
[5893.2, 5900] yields 41.25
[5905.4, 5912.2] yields 41.28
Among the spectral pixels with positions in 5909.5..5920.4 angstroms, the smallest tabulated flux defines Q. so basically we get 41.14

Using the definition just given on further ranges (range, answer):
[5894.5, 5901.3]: 40.95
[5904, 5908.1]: 41.18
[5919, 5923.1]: 44.54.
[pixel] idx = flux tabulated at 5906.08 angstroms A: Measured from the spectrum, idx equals 41.24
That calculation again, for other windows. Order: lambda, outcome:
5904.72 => 41.28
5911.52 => 41.28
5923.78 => 45.05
